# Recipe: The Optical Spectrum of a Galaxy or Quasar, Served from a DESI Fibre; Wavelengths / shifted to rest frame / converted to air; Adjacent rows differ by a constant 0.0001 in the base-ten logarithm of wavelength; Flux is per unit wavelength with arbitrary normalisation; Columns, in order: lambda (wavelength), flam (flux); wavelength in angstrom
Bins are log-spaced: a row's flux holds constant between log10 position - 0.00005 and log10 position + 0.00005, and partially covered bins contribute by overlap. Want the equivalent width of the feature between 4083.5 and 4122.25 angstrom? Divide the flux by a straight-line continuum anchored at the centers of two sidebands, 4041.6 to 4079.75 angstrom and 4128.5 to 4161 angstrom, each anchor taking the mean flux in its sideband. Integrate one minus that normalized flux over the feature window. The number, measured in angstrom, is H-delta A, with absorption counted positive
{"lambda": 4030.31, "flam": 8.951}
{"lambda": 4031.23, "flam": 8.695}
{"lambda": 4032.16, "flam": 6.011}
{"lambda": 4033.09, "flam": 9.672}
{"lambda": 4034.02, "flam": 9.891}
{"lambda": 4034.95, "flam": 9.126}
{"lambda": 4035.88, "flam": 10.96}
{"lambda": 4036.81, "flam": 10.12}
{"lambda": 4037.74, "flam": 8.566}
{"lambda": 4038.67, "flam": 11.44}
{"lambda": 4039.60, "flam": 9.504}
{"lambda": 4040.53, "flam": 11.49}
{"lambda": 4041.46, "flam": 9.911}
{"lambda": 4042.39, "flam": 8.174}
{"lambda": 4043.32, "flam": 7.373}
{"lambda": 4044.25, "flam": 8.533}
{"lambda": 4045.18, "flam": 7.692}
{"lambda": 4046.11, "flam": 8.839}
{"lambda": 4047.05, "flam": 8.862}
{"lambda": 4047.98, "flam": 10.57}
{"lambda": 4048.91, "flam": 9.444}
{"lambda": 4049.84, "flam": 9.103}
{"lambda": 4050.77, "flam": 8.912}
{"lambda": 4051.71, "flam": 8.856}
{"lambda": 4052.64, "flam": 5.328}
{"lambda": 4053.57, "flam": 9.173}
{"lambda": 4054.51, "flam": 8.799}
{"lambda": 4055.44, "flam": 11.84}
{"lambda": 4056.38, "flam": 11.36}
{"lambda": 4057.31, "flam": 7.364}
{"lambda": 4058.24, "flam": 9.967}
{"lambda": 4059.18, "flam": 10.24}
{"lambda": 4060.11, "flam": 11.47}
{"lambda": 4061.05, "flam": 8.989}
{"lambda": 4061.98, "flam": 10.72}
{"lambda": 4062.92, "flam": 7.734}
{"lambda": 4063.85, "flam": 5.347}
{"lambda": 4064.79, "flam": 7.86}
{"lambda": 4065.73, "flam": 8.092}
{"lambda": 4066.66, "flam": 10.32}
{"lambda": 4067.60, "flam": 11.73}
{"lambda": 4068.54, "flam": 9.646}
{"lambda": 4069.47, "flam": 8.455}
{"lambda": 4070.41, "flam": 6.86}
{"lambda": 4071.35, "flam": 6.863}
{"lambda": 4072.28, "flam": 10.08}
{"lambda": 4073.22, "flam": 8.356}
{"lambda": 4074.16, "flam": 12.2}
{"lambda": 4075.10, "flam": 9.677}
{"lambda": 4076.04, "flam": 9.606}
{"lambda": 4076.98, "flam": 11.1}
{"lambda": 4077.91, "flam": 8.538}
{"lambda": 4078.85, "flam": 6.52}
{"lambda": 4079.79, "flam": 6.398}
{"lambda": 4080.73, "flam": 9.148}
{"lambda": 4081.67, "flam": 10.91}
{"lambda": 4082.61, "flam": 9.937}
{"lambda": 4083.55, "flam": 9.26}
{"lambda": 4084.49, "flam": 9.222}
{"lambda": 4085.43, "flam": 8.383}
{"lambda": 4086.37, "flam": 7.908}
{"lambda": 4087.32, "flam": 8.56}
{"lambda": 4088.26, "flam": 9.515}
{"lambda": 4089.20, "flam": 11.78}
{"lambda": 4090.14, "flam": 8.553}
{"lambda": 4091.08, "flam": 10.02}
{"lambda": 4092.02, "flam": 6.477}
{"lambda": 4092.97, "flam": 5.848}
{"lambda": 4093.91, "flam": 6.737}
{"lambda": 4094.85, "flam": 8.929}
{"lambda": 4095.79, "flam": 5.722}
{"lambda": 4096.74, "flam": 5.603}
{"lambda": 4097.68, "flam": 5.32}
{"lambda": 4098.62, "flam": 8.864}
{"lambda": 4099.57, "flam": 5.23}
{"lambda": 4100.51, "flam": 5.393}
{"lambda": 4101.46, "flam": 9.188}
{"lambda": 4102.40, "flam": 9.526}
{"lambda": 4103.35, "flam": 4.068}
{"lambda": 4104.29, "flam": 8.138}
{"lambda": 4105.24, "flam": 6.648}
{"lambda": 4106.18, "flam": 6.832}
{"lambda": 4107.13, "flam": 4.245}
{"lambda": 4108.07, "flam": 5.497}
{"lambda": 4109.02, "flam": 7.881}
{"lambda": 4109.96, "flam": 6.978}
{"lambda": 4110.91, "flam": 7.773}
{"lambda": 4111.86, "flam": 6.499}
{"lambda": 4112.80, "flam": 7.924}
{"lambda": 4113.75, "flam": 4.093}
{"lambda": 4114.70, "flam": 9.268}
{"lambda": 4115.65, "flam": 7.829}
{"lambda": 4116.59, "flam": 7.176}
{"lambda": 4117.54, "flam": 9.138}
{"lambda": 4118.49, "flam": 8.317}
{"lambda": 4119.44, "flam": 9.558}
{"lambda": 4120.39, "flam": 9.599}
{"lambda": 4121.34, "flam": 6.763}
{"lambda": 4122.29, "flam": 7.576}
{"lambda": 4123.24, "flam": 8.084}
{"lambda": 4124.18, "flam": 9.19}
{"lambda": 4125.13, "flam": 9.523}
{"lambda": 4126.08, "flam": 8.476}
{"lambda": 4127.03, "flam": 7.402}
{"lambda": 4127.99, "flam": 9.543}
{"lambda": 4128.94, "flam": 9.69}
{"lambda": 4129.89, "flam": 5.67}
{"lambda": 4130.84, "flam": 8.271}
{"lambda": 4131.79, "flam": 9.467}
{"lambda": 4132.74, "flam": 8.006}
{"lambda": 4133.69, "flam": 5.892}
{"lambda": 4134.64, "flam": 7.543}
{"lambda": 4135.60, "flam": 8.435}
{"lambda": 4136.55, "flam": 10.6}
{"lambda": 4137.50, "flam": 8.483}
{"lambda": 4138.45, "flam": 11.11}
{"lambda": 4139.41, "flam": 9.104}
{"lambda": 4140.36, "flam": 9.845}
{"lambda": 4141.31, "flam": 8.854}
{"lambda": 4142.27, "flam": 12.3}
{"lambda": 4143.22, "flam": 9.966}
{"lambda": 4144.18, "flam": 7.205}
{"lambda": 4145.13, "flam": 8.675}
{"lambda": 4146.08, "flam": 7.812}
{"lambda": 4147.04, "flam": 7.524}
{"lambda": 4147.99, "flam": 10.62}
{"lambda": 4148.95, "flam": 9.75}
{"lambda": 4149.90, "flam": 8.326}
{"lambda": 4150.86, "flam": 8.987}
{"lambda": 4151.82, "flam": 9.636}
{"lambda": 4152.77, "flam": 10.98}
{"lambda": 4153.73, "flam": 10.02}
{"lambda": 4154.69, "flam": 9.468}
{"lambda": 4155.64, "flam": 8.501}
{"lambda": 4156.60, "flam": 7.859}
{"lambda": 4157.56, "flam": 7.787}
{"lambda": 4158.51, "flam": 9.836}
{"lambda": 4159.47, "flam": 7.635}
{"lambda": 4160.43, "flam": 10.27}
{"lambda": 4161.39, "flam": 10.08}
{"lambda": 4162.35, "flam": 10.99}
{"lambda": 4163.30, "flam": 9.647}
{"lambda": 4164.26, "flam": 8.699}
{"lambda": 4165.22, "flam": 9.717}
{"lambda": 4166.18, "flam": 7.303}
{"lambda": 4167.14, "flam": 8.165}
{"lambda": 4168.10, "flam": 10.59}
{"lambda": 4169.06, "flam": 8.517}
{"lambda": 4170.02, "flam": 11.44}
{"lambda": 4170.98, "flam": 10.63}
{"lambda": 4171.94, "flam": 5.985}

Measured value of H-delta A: 6.1 angstrom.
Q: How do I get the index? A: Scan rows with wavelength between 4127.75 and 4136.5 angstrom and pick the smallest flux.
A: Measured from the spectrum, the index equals 5.67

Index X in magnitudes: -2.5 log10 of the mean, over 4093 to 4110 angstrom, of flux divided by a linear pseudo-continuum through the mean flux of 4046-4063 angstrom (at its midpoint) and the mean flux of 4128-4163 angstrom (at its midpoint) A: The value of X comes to 0.35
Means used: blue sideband 9.39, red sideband 9.05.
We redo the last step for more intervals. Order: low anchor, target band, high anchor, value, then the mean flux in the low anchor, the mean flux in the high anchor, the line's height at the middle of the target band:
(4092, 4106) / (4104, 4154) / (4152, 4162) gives -0.03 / 6.79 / 9.28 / 8.08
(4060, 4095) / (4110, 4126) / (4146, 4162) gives 0.13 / 8.86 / 9.17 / 9.02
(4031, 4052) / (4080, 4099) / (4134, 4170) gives 0.11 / 9.21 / 9.22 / 9.22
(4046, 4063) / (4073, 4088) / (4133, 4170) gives 0.02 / 9.39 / 9.15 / 9.33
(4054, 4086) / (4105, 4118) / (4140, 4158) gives 0.30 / 9.2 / 9.16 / 9.18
